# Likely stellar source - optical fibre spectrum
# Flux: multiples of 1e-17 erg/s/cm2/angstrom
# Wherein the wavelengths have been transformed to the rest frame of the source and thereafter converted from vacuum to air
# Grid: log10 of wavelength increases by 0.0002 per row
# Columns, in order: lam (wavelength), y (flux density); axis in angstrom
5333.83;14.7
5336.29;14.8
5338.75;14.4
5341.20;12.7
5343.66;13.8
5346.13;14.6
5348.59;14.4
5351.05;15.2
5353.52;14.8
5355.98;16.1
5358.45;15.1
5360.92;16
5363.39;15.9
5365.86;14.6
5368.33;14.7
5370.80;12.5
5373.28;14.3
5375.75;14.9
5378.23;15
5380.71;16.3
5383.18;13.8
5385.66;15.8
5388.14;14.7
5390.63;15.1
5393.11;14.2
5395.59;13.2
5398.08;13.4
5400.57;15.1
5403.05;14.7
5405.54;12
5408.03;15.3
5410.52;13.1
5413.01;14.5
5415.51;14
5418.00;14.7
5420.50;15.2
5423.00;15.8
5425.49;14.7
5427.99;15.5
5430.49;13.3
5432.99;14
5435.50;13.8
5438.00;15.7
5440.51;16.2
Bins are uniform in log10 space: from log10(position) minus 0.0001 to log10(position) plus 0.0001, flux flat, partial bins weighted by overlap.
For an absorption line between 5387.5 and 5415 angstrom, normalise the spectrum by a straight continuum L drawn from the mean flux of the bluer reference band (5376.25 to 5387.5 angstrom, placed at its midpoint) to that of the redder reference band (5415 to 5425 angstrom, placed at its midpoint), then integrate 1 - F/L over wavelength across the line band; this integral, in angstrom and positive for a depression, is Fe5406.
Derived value 1.8 angstrom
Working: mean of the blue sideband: 15.2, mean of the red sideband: 15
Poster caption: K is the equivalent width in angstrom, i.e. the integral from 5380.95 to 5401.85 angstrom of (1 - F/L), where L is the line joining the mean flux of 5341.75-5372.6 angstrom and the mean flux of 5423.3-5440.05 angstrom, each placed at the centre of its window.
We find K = 0.3 angstrom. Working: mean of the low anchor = 14.7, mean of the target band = 14.5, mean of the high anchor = 14.7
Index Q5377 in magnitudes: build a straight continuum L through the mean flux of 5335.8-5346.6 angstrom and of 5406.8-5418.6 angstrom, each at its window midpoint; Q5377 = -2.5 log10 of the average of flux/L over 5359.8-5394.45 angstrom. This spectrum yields -0.053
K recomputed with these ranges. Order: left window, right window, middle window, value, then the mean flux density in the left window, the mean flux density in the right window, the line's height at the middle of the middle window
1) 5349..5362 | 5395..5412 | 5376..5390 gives -0.6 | 15.4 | 13.9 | 14.5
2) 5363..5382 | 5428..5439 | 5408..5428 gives -0.4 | 14.7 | 14.3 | 14.4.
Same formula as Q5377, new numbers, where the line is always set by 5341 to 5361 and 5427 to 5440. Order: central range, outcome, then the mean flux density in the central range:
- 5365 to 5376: 0.04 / 14.1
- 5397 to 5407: 0.06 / 13.8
